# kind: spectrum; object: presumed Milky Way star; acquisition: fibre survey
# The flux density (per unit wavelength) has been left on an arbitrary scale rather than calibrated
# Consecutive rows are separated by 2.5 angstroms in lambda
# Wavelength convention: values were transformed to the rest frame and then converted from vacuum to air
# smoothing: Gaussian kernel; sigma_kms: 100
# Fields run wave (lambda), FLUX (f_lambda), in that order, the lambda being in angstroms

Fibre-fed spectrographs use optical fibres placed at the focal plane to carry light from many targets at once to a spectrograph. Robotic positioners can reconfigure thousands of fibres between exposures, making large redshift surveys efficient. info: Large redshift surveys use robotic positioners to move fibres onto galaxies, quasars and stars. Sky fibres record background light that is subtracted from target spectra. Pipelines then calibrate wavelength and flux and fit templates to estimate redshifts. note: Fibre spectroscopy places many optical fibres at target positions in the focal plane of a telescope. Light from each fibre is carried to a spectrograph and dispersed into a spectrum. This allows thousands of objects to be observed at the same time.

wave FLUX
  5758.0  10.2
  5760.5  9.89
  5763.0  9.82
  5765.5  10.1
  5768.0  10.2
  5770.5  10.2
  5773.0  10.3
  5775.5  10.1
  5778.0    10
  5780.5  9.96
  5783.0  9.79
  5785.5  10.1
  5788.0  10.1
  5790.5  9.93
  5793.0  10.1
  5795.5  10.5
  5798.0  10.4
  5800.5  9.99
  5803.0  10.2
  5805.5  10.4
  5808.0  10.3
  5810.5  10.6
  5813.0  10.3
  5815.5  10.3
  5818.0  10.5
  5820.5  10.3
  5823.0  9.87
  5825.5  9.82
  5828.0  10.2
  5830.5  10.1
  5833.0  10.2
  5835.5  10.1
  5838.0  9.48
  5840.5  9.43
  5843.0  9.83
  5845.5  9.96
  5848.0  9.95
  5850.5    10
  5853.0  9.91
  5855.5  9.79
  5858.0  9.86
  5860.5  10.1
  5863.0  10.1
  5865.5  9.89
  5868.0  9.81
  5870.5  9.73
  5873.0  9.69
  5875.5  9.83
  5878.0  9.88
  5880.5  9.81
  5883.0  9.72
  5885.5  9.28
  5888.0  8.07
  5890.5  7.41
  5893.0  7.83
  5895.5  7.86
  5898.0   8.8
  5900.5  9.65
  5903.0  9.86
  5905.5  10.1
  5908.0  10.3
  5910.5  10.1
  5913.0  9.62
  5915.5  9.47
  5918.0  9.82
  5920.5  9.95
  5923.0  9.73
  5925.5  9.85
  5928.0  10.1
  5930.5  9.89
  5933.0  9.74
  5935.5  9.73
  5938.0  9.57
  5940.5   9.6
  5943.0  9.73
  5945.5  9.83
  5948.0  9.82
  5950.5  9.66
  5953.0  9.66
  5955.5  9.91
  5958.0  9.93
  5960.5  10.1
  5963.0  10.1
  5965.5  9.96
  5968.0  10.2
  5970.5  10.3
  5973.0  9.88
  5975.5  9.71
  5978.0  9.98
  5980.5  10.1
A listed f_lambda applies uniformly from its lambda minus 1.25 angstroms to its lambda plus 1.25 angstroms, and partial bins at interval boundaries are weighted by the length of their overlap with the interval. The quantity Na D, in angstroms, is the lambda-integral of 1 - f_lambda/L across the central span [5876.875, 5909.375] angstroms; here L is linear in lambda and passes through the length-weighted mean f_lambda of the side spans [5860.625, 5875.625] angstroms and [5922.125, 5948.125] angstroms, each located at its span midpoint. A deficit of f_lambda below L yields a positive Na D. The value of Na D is 2.35 angstroms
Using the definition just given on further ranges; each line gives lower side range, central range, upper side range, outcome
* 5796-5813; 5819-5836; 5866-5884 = 0.1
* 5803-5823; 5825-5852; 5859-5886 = 0.5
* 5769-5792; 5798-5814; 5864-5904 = -0.8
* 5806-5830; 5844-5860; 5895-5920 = 0.1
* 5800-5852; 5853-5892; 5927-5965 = 1.8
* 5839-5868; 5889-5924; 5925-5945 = 1.8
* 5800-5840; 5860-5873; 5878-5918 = -0.4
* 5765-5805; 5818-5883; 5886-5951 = -0.7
